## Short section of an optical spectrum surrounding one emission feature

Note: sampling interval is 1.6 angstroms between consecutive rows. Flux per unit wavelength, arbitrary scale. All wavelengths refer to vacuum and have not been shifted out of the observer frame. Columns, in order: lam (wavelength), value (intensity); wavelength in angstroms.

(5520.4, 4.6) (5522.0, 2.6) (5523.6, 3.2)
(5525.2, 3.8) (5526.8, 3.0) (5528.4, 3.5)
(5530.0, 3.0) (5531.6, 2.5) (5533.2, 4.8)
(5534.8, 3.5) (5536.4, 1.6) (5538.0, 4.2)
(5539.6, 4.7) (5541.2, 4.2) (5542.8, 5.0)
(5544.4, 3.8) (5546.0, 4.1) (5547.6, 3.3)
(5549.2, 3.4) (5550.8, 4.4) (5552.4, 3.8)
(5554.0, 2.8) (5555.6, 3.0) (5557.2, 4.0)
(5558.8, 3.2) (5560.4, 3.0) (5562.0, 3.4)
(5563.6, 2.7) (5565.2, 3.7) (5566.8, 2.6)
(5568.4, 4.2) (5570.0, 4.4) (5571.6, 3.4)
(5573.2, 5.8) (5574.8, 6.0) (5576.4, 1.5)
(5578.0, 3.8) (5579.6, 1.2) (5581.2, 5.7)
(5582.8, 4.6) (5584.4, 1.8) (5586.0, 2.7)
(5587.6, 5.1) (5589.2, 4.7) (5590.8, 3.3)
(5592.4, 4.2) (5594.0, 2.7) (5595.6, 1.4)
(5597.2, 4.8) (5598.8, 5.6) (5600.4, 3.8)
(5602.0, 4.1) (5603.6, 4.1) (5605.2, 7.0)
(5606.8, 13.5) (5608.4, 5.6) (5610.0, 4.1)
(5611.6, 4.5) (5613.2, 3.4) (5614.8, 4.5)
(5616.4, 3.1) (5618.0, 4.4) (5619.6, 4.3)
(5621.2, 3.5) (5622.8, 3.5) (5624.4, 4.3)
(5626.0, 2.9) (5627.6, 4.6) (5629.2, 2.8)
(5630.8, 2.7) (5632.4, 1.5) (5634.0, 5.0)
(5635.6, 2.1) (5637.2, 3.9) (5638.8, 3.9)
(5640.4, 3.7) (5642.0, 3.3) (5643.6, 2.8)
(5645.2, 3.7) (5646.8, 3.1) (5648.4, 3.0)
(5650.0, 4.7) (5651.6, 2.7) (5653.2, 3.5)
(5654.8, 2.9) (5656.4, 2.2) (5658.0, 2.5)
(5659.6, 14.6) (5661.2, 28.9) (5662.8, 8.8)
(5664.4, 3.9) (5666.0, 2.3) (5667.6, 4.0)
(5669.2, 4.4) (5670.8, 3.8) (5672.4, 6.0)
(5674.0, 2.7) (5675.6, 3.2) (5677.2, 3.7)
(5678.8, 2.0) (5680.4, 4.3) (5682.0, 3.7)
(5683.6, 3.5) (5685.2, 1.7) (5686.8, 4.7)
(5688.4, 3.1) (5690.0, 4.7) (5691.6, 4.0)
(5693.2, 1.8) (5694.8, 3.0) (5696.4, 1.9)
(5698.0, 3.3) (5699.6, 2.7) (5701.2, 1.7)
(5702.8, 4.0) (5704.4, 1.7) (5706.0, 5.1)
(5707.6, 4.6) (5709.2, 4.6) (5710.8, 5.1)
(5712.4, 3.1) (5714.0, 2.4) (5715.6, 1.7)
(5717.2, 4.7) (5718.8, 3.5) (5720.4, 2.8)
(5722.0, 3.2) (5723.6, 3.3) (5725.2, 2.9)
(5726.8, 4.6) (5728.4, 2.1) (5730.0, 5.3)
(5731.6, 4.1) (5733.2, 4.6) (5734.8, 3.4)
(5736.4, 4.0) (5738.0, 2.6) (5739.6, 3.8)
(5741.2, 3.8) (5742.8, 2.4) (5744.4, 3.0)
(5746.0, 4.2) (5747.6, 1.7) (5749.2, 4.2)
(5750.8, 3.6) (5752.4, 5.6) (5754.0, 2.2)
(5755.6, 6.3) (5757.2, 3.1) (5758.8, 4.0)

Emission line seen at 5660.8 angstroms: [O III]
